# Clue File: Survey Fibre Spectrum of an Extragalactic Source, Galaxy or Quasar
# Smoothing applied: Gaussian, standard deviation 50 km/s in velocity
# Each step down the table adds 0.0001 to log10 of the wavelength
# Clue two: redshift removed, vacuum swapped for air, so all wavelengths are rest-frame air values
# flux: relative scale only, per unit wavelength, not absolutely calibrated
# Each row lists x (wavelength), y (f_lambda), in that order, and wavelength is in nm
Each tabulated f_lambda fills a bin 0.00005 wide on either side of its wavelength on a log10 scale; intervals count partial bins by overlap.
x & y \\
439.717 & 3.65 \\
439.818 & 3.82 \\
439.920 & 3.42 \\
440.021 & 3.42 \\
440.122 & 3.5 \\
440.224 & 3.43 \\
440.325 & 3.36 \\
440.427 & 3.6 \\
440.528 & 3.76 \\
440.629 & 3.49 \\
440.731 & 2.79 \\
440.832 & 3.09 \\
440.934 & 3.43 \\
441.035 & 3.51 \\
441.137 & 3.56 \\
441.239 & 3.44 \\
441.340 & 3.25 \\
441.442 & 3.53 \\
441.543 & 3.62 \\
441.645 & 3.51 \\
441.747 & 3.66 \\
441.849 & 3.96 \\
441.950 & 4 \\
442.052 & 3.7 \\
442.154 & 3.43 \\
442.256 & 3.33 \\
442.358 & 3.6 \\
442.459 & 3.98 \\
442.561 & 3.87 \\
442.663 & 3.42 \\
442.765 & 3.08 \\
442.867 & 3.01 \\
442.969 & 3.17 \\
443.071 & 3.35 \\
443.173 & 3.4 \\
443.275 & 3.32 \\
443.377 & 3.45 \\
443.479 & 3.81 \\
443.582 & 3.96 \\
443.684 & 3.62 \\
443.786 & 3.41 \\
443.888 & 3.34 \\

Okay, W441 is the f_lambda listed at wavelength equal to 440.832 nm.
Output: 3.09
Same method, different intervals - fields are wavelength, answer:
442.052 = 3.7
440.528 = 3.76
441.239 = 3.44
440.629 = 3.49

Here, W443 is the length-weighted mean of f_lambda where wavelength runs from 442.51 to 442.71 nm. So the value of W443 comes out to 3.65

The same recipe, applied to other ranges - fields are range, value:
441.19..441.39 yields 3.35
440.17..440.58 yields 3.54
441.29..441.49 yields 3.38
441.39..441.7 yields 3.55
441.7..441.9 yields 3.82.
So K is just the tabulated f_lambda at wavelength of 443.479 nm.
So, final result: 3.81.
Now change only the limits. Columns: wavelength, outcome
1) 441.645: 3.51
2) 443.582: 3.96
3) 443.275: 3.32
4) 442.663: 3.42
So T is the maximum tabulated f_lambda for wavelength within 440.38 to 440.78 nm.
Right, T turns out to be 3.76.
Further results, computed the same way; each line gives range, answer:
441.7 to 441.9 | 3.96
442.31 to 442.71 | 3.98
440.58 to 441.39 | 3.56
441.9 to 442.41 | 4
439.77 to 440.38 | 3.82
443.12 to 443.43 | 3.45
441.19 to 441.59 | 3.62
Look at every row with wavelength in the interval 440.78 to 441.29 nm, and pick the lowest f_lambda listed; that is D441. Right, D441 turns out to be 3.09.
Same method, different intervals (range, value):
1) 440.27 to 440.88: 2.79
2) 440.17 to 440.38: 3.36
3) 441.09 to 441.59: 3.25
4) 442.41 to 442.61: 3.87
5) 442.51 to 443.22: 3.01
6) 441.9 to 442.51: 3.33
